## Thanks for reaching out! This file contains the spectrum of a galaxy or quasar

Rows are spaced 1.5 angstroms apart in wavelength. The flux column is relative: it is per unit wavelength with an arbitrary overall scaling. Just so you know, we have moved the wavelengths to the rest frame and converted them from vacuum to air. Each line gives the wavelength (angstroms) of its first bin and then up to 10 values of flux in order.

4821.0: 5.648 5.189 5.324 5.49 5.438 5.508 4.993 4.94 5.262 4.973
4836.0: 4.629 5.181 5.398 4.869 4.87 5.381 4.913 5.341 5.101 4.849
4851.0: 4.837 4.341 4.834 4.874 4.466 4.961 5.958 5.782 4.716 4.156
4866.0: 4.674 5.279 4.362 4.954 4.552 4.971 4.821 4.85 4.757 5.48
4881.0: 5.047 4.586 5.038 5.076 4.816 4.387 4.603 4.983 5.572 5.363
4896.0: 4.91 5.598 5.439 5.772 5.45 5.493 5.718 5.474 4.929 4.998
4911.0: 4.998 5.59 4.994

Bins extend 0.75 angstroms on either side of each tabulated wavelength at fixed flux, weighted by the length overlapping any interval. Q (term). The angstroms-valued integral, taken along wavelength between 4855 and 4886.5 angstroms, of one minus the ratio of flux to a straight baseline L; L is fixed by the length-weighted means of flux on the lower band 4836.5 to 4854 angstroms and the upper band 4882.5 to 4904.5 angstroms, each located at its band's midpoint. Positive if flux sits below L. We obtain 1.0 angstroms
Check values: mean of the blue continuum 4.99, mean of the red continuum 5.16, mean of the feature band 4.92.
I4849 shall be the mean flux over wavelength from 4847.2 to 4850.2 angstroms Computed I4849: 4.98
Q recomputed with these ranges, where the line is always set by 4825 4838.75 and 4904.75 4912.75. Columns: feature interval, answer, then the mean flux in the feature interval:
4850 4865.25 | 0.87 angstroms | 4.89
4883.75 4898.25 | 0.52 angstroms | 5.03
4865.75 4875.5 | 0.73 angstroms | 4.81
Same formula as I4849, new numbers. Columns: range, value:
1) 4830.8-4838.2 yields 5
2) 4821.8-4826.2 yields 5.33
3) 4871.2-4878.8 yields 4.8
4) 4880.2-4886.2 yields 4.94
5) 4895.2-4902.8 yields 5.43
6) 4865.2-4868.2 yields 4.96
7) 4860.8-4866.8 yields 4.83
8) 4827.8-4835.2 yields 5.13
